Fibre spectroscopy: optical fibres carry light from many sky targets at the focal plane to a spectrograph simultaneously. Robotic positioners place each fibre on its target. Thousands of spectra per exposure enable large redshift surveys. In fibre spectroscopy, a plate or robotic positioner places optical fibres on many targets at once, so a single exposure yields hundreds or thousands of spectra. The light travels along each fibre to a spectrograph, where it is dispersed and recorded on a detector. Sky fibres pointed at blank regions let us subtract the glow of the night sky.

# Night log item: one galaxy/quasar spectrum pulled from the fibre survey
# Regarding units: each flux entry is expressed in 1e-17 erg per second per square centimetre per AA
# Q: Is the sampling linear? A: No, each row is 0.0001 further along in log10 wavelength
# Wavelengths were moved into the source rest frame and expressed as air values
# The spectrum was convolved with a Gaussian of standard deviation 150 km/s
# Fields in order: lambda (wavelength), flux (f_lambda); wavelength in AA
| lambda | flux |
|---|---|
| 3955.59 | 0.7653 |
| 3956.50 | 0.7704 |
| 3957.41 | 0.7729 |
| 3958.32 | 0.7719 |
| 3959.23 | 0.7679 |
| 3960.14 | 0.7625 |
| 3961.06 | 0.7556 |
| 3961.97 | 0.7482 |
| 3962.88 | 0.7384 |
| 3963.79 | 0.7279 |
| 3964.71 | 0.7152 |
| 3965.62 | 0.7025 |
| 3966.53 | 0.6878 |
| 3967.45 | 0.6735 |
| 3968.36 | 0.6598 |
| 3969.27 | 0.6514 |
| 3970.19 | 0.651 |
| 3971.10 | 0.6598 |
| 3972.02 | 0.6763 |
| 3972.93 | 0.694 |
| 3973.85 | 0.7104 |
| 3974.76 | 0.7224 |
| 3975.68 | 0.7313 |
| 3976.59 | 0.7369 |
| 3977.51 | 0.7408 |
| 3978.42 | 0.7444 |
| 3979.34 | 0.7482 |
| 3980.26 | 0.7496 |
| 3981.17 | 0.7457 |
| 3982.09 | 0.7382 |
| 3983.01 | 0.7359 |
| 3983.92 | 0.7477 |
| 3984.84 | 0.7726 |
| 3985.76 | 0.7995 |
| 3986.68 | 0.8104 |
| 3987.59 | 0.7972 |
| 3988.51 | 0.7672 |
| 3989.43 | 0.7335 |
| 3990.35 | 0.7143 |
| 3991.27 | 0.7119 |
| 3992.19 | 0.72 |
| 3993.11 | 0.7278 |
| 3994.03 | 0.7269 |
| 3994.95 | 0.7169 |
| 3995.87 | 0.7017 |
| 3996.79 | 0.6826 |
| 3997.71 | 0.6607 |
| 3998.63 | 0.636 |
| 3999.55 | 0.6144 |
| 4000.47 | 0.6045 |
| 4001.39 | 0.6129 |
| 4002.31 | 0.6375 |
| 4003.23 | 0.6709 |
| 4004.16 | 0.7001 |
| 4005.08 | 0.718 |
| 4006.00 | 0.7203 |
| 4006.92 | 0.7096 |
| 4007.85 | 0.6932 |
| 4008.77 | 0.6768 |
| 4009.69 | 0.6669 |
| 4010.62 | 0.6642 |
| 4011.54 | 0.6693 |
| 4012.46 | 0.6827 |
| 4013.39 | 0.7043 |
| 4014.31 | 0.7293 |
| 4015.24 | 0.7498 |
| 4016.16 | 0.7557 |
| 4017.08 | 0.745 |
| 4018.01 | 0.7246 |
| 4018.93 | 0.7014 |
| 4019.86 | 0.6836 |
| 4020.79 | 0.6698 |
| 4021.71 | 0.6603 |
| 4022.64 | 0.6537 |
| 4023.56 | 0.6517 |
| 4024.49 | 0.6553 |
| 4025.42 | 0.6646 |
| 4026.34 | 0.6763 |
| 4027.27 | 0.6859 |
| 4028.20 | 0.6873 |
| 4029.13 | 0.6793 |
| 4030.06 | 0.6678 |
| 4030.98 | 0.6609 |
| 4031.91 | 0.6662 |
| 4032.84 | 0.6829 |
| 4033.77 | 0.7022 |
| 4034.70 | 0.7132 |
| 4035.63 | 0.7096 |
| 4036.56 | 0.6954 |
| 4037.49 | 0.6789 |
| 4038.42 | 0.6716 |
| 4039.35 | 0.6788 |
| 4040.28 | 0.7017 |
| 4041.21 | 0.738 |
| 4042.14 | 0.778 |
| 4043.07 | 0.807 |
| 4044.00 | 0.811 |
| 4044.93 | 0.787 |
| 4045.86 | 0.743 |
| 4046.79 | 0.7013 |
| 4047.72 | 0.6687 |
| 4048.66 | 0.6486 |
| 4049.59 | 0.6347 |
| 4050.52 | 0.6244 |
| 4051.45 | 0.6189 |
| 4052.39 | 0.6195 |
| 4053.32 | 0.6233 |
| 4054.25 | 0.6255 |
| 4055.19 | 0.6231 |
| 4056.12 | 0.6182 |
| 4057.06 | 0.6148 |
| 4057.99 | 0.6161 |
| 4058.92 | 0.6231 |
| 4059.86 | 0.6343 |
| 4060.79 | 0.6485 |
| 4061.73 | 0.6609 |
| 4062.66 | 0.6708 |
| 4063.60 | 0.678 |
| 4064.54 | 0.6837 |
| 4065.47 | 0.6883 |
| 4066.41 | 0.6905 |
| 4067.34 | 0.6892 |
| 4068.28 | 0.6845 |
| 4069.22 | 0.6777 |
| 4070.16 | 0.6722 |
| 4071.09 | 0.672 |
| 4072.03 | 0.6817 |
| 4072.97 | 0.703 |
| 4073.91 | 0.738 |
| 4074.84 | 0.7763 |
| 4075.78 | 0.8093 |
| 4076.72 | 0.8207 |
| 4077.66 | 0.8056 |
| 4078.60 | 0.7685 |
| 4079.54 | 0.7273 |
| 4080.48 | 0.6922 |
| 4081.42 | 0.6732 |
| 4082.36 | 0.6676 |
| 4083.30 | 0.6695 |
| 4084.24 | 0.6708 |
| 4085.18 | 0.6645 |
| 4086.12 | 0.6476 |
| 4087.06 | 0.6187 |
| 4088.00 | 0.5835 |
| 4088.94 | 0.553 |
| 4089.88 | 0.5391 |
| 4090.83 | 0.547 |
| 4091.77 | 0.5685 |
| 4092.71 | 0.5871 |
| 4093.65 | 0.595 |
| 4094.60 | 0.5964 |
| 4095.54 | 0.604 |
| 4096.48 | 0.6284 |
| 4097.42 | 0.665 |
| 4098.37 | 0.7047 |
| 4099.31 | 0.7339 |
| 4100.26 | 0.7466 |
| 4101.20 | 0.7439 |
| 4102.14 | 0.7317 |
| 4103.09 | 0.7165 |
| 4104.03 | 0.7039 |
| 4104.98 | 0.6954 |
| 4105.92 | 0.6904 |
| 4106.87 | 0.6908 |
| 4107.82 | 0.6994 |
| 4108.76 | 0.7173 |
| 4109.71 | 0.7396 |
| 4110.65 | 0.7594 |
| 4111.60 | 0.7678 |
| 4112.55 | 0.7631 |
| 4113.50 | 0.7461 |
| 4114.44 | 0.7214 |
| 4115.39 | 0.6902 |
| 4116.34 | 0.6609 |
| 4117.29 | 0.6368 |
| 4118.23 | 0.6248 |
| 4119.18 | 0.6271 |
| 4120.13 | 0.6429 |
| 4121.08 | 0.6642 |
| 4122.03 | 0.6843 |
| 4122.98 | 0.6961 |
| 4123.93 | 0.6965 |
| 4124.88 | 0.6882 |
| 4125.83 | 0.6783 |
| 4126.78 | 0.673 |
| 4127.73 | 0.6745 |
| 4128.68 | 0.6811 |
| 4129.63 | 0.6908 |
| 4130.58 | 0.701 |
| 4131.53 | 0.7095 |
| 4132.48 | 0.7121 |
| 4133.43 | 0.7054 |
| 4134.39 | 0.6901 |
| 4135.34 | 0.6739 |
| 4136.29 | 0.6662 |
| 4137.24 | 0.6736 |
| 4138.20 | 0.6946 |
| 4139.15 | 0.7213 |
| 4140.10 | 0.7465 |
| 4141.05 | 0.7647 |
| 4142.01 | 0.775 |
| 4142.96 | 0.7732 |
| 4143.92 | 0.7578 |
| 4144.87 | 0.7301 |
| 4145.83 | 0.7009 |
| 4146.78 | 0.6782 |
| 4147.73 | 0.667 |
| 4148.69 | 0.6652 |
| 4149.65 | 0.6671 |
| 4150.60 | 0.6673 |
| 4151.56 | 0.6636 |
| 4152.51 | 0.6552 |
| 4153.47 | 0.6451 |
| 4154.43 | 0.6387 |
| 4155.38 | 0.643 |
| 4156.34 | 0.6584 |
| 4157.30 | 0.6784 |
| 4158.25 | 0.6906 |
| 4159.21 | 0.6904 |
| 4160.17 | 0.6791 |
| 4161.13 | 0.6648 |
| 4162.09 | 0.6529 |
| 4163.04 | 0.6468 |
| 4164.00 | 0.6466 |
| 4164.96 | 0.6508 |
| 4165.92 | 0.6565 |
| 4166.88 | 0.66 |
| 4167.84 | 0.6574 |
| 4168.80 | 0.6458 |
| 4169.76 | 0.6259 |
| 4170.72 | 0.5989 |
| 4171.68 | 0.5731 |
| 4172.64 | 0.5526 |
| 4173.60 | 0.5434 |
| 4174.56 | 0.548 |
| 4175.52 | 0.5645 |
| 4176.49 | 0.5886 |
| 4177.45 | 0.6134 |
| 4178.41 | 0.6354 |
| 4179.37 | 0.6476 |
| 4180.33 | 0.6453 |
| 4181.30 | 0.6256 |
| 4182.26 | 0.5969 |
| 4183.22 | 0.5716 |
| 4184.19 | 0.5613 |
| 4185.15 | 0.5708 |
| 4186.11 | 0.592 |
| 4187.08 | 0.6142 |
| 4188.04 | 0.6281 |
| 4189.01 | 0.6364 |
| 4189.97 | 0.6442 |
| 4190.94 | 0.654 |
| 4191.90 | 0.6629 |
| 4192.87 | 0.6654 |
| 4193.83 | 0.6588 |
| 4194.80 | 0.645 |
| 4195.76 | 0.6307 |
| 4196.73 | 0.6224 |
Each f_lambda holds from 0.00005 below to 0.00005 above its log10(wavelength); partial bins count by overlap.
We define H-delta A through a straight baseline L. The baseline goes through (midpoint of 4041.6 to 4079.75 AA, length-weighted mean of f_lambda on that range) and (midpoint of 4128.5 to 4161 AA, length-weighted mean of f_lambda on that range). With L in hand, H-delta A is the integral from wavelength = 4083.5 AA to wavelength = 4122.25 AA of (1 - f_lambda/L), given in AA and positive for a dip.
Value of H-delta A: 1.4 AA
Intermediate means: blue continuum 0.692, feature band 0.668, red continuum 0.693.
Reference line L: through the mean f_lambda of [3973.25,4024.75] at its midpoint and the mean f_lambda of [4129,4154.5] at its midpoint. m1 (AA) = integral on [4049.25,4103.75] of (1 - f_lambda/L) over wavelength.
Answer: 2.92 AA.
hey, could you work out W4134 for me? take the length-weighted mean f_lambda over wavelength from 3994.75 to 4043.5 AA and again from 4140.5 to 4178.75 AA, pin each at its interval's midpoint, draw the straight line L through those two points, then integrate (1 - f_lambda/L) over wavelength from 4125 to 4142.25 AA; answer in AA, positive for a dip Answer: -1.0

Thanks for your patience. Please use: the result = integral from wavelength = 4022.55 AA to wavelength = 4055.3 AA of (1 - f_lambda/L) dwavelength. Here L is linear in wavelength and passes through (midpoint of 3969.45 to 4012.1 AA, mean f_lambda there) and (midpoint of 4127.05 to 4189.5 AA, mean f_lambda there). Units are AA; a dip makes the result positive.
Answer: 0.35 AA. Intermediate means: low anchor 0.708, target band 0.685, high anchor 0.656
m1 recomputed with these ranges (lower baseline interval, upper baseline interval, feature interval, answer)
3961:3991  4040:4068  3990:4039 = 1.1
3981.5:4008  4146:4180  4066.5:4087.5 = -0.9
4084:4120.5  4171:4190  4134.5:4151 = -2.0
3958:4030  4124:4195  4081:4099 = 1.5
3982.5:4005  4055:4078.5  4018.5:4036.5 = 0.6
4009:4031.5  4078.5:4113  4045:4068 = 0.8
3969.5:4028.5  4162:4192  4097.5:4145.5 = -4.7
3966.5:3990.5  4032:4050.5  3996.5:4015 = 1.2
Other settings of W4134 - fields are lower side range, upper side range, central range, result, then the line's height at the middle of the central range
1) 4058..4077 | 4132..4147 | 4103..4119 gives 0.0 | 0.707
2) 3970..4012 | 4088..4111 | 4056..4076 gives 0.0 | 0.677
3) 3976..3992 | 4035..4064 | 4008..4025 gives 0.5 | 0.714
